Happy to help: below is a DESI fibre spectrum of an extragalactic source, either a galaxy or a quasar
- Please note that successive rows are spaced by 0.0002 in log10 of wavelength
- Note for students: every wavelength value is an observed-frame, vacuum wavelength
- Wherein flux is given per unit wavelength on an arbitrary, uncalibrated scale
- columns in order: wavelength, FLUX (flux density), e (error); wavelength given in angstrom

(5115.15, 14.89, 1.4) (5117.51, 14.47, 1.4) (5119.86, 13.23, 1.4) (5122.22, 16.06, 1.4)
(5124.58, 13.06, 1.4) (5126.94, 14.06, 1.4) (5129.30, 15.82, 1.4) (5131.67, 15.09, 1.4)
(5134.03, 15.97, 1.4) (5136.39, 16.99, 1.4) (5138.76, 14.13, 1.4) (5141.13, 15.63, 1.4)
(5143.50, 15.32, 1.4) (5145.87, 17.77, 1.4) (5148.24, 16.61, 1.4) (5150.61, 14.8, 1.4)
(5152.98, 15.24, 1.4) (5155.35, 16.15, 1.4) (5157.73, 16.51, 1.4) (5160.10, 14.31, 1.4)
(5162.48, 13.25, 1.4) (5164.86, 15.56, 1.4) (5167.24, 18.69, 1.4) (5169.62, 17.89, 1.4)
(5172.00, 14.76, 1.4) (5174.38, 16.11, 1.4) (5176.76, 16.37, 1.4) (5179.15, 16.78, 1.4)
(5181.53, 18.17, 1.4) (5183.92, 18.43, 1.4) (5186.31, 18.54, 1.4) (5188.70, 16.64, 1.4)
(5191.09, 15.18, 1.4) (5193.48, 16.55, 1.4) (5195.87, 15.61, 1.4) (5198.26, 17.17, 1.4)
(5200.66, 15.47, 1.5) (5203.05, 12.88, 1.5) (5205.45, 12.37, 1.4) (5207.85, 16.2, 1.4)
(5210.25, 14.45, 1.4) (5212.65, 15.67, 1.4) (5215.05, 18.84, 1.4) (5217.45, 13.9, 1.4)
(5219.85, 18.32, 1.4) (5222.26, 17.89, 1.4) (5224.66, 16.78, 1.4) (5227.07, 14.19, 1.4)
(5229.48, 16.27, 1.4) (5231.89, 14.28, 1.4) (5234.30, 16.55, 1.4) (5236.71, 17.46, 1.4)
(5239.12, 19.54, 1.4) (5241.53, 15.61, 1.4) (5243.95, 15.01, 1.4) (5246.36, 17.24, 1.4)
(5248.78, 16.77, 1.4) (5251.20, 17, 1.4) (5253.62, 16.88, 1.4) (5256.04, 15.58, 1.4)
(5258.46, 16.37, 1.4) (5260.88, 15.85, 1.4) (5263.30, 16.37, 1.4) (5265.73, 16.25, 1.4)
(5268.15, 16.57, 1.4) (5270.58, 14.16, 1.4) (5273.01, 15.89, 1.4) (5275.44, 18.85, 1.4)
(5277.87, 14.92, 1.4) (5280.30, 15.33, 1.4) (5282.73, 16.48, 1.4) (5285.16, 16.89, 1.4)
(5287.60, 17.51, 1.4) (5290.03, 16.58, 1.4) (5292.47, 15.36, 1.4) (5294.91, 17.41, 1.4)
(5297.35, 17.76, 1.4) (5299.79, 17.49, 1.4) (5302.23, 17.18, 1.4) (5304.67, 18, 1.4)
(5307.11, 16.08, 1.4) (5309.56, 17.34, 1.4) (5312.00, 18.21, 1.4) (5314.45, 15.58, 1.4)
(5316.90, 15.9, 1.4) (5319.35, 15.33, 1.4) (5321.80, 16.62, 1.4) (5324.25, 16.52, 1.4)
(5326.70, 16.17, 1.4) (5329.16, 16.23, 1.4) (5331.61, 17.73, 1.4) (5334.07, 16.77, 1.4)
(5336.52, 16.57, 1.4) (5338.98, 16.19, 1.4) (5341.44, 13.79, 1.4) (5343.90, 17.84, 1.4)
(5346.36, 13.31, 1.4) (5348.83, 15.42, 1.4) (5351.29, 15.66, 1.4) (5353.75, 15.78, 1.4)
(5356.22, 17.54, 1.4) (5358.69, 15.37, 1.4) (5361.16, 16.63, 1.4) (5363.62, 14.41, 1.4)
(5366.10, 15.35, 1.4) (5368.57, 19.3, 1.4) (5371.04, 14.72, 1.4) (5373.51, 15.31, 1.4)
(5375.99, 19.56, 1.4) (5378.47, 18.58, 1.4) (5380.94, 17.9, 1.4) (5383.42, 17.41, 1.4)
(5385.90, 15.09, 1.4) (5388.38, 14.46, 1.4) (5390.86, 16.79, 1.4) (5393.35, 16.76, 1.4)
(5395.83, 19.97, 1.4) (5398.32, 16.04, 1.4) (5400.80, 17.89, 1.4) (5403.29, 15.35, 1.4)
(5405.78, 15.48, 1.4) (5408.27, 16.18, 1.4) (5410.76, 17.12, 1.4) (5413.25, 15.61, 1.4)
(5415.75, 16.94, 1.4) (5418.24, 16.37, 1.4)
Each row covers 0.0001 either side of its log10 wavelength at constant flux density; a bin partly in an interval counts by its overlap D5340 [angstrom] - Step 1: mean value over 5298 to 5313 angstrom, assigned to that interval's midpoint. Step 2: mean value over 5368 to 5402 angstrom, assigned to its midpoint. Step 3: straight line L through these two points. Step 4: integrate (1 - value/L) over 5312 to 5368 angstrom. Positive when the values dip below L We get 4.0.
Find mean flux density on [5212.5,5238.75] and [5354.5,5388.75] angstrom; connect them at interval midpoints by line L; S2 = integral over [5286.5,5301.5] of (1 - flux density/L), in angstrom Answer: -0.4 angstrom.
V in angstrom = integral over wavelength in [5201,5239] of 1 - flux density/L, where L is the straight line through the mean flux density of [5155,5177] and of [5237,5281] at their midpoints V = 0.8 angstrom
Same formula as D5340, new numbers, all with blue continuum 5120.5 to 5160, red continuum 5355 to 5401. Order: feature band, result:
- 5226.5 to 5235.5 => 0.33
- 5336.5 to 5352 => 1.06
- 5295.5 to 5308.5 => -0.75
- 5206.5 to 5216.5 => -0.18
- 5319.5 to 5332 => 0.02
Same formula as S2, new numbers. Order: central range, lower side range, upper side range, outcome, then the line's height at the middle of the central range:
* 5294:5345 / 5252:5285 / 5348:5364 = -2.1 angstrom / 16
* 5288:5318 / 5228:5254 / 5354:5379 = -0.6 angstrom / 16.6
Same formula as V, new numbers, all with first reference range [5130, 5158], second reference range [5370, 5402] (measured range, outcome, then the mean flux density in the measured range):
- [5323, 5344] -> 0.47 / 16.3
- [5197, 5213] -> 1.26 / 14.8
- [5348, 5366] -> 1.10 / 15.8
